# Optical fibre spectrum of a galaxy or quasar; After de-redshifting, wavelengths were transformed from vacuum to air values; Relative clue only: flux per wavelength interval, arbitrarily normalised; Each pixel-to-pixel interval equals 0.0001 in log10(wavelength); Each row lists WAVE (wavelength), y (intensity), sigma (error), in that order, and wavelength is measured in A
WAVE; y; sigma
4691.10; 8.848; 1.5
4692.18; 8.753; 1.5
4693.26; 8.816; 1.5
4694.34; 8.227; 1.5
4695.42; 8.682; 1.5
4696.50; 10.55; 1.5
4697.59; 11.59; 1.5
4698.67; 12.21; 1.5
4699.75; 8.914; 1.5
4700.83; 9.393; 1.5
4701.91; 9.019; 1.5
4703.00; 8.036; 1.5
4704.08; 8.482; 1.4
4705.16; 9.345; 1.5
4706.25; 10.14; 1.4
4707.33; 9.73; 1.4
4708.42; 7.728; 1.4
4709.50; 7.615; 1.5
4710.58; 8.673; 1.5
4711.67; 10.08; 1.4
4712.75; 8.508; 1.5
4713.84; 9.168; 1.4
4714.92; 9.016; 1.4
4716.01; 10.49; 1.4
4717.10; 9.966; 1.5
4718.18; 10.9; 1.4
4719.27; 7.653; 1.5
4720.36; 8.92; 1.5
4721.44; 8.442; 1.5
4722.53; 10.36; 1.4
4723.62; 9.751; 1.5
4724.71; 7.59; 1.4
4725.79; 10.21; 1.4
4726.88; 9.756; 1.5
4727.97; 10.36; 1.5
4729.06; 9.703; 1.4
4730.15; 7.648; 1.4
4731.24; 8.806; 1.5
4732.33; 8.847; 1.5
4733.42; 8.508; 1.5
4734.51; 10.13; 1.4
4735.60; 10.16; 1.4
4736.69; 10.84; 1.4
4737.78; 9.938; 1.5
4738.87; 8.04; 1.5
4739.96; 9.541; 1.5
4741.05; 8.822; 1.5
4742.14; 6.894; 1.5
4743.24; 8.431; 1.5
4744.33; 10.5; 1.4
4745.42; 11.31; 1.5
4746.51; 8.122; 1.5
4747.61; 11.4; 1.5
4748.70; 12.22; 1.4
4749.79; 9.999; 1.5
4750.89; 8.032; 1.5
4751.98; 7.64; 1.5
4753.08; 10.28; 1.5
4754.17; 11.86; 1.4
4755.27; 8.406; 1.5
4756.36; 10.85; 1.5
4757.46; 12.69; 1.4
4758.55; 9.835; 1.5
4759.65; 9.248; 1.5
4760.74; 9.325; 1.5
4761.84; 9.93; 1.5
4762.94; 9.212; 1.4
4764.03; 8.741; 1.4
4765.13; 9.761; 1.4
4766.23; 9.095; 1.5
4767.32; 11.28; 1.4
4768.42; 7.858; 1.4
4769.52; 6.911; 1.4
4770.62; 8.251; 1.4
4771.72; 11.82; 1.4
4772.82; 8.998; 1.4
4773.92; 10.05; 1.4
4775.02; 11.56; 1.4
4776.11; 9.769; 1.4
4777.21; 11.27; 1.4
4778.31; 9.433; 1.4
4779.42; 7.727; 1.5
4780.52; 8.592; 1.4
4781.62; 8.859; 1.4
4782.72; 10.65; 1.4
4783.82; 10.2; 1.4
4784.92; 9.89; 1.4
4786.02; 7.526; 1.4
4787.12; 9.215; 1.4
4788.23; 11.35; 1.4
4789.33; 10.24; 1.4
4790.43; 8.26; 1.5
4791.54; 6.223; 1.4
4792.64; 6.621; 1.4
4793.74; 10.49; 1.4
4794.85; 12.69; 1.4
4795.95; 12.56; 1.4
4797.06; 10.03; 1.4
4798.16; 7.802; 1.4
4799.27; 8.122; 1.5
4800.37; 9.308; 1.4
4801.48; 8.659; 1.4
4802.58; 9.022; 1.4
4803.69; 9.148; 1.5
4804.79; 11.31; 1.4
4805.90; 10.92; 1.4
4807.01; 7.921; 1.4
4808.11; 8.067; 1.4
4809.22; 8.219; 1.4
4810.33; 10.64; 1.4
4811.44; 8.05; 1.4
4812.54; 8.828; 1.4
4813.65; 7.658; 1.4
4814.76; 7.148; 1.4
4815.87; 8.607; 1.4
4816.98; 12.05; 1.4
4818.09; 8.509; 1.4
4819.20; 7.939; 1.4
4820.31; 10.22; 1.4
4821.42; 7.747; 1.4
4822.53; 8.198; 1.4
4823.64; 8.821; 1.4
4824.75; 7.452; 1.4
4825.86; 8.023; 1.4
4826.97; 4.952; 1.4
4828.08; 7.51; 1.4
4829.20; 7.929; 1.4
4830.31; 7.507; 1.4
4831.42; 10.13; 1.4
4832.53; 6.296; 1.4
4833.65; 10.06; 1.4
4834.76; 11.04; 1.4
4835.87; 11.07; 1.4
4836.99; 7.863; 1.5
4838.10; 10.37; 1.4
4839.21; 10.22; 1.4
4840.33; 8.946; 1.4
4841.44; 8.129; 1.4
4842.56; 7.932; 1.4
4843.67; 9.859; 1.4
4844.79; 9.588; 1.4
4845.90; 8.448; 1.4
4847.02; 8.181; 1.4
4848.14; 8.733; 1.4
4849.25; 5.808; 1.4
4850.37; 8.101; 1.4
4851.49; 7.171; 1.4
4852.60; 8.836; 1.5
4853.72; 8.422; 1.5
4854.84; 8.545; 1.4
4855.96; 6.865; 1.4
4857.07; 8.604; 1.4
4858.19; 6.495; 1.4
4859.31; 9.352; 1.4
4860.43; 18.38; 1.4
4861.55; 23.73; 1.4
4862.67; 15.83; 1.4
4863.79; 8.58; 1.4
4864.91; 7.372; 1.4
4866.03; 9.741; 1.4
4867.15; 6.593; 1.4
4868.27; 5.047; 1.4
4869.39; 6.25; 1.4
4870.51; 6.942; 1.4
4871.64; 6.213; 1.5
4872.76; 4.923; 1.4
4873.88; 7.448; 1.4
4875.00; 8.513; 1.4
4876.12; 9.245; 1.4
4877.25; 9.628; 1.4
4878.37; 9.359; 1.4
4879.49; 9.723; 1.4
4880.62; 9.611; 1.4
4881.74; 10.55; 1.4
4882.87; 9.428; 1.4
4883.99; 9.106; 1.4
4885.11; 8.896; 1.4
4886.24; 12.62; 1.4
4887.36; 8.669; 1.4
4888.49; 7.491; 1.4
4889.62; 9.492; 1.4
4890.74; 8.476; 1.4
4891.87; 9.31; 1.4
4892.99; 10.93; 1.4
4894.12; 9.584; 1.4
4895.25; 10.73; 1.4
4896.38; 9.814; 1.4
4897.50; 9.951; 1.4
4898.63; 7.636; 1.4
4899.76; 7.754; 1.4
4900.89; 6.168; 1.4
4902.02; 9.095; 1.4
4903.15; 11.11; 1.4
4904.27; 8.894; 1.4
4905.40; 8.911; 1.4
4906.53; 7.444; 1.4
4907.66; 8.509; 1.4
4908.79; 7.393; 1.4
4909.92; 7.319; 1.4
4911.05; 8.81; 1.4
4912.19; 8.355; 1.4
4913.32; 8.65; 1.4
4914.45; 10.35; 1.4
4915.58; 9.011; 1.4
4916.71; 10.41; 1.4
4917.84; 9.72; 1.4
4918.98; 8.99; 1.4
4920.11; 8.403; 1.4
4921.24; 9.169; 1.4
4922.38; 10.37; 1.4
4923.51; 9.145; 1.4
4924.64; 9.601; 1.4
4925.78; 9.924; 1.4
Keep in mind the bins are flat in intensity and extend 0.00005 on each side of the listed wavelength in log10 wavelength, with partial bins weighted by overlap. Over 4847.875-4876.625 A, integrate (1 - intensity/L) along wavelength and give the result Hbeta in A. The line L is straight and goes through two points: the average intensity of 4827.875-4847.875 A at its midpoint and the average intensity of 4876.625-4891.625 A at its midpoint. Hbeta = 1.0 A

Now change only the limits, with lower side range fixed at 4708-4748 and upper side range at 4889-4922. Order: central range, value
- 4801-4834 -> 2.0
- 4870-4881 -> 1.1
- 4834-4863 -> -2.4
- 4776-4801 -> -0.7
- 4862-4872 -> 0.9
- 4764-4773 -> 0.0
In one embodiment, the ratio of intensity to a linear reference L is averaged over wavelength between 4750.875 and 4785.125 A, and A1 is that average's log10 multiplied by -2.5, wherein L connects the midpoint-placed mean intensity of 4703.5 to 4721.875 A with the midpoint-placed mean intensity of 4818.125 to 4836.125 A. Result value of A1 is -0.104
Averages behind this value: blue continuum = 9.11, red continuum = 8.39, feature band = 9.65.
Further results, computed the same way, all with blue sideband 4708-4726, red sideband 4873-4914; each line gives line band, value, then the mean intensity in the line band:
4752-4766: -0.093 mag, 9.9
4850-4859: 0.141 mag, 7.92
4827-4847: 0.020 mag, 8.87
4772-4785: -0.083 mag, 9.79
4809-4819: 0.025 mag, 8.84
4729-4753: -0.030 mag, 9.35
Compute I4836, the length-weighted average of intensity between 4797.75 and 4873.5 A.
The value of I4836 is 8.84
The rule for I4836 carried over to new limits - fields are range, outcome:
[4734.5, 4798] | 9.63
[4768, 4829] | 9.05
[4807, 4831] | 8.29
